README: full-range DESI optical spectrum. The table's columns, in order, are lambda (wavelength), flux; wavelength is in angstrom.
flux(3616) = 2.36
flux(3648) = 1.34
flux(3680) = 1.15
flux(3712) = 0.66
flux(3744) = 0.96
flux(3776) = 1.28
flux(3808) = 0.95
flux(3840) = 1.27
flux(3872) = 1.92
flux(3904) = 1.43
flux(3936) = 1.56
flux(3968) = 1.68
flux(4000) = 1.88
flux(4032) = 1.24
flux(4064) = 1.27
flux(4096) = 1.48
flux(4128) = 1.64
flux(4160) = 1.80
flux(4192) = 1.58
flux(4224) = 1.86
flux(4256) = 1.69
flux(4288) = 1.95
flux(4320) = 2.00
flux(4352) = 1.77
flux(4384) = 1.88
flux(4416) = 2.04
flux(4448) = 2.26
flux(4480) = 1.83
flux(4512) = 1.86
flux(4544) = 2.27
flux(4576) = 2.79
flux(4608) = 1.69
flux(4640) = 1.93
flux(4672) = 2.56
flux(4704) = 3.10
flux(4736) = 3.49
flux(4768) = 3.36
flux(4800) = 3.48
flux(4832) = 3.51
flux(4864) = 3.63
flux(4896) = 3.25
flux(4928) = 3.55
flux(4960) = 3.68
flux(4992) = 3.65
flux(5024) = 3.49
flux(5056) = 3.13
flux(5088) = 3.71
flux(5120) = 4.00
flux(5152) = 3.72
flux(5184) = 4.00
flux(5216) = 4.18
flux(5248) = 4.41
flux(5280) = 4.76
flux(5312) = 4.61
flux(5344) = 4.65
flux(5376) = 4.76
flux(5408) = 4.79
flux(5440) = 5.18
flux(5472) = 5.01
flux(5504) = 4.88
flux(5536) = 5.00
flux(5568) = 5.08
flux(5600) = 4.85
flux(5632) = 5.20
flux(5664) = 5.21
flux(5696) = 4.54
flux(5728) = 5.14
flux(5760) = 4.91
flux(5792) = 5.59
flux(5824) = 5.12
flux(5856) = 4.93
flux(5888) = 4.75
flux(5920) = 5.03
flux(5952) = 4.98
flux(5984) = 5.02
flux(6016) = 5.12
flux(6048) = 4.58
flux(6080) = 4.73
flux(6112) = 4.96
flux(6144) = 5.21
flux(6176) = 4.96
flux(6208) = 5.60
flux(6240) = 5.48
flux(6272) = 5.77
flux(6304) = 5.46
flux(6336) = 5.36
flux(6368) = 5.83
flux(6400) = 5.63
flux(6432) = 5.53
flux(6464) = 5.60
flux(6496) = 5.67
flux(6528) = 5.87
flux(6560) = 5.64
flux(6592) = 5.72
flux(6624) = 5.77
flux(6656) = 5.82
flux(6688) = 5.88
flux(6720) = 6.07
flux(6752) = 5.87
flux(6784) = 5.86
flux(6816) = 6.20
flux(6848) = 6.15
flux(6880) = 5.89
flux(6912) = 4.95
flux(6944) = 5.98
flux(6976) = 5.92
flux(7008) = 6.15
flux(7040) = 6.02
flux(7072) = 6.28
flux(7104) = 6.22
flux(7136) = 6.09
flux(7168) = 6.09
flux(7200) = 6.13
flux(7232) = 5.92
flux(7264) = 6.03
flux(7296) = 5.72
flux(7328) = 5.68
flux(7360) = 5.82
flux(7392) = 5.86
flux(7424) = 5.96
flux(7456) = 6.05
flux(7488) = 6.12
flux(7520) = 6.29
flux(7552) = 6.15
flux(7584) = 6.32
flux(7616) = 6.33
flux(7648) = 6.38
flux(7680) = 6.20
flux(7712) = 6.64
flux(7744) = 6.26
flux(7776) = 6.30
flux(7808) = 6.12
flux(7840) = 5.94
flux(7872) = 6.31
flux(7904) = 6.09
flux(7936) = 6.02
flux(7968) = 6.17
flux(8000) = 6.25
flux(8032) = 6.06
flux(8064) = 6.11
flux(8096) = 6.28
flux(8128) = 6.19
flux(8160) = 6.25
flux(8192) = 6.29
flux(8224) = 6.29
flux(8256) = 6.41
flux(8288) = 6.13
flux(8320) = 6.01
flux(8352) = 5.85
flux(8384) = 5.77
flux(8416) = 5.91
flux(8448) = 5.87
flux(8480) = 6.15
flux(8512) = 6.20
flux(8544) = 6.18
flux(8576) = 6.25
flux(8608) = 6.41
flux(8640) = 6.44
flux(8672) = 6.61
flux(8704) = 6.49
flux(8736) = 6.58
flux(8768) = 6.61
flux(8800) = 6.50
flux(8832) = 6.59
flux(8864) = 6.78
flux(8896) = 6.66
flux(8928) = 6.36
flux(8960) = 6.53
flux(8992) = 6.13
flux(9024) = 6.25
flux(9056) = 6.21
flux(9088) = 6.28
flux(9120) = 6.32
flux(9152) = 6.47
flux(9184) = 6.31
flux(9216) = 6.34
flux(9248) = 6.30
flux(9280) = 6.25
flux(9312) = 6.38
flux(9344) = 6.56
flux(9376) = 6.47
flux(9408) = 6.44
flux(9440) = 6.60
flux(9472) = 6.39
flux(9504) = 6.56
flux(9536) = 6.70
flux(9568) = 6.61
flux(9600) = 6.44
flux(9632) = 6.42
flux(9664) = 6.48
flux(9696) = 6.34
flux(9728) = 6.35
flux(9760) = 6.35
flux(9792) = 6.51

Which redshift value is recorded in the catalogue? 0.172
